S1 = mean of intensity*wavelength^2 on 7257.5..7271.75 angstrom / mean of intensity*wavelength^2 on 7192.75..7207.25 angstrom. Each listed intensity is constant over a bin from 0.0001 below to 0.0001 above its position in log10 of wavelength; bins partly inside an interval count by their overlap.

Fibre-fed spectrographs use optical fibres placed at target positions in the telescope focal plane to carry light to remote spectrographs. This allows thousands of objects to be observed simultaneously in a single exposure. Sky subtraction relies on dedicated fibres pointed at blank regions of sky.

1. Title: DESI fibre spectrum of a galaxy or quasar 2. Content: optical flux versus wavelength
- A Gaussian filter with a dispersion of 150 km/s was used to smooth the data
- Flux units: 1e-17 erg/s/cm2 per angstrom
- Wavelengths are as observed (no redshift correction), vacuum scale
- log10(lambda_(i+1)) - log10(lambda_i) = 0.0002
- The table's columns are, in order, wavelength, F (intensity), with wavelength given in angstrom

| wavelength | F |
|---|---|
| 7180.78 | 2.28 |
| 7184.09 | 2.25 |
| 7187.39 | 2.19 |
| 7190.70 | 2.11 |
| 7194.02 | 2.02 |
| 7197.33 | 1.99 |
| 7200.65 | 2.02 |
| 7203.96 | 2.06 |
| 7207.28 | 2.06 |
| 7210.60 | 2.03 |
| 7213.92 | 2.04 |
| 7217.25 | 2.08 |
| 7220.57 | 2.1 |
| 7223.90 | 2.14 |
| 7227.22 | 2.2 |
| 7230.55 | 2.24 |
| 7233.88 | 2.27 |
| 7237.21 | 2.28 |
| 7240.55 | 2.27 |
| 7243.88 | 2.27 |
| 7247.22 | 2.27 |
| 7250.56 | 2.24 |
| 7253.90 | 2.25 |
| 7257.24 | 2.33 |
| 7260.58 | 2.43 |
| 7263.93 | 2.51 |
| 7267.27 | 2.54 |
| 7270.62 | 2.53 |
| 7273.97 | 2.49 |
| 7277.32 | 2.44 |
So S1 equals 1.2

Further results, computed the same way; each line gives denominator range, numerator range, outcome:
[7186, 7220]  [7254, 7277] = 1.21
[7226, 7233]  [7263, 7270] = 1.15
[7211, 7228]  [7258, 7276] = 1.20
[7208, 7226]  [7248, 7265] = 1.14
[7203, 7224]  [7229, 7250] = 1.10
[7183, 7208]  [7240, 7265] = 1.13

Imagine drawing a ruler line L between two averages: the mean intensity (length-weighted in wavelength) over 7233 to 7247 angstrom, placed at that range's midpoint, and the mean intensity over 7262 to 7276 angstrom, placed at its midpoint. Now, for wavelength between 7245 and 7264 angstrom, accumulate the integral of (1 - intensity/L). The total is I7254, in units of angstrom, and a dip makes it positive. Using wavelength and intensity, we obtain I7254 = 0.6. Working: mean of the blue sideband 2.27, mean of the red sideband 2.51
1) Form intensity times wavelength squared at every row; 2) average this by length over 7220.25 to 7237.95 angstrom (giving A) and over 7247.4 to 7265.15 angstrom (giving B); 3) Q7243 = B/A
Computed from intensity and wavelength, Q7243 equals 1.07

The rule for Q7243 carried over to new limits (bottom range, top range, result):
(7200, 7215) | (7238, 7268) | 1.16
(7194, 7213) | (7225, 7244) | 1.12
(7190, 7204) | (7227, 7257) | 1.13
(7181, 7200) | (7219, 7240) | 1.05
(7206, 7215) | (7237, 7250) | 1.12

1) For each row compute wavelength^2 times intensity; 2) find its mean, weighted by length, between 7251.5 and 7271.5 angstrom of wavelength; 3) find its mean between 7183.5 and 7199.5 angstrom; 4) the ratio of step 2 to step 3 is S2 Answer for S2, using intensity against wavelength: 1.2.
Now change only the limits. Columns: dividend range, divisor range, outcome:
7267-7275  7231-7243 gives 1.12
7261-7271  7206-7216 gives 1.25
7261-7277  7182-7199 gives 1.21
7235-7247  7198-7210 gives 1.13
